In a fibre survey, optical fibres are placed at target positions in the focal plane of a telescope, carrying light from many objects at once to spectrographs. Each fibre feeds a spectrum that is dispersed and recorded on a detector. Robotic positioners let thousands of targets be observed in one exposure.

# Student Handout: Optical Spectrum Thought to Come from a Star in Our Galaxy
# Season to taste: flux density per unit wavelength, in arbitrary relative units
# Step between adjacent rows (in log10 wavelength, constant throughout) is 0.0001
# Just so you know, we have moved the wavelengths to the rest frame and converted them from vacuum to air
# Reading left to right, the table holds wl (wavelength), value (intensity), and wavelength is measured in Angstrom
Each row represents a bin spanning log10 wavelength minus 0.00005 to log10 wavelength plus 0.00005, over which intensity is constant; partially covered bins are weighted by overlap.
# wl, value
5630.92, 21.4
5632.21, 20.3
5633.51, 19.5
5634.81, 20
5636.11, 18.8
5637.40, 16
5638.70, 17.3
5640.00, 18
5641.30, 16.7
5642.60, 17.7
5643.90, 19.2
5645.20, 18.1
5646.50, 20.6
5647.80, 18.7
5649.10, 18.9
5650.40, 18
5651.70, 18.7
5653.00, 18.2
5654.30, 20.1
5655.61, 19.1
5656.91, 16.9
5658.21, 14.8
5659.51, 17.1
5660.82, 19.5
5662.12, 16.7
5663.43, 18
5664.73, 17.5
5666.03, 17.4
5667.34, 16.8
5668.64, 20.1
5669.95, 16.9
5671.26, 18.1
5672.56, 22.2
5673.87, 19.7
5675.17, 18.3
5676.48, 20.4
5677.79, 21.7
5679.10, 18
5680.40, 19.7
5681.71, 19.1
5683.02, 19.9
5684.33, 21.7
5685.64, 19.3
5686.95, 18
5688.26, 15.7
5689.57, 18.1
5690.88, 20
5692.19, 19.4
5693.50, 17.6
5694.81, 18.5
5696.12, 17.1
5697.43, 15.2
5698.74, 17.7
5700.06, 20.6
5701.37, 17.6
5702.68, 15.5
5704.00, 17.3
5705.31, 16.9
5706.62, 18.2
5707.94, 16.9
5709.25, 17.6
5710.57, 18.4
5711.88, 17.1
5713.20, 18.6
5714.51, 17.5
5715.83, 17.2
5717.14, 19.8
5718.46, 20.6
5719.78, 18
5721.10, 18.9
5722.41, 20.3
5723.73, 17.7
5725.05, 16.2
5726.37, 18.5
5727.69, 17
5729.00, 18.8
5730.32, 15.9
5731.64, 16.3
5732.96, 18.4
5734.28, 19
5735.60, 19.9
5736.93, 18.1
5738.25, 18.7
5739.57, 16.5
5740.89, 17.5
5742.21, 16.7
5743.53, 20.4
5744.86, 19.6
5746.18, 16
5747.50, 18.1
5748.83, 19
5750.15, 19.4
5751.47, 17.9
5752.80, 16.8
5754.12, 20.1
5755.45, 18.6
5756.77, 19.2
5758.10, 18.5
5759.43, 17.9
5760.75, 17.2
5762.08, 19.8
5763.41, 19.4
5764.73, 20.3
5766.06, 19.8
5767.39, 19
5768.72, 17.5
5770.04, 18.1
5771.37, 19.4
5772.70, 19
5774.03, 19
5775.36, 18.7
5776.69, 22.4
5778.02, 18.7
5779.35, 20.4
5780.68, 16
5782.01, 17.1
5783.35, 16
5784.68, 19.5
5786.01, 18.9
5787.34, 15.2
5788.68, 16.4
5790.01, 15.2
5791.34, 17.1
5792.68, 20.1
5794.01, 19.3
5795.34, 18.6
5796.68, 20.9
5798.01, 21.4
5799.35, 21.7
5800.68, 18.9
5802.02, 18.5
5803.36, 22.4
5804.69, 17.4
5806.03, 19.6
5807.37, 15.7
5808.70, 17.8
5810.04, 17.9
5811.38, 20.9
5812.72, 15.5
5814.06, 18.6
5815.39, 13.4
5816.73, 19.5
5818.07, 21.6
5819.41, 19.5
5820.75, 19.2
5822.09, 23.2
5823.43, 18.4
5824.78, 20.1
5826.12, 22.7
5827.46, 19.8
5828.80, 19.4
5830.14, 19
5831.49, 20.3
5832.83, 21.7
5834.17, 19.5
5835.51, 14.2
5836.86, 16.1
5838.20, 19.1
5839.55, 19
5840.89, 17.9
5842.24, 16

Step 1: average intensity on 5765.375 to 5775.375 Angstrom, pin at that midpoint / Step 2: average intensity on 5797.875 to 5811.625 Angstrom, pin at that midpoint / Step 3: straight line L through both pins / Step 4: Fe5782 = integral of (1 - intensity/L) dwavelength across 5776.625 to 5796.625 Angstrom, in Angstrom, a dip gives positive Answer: 1.0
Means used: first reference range 18.8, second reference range 19.2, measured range 18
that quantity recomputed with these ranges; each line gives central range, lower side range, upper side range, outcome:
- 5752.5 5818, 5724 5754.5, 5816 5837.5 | 0.9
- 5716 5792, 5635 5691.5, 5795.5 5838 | 2.4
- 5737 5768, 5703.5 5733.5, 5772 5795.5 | -0.8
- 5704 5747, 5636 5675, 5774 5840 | 1.1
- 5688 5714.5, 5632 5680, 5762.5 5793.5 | 1.0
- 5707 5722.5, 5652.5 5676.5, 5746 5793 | 0.0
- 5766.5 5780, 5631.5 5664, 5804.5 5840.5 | -0.4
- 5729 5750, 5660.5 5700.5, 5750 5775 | 0.8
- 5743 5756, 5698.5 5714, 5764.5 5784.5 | -0.2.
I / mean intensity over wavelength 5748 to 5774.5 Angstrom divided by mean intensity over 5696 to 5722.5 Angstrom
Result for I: 1.0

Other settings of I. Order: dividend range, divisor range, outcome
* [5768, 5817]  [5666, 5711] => 1.00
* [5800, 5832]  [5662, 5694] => 1.01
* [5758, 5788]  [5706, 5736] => 1.03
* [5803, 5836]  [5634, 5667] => 1.06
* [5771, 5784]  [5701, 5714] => 1.07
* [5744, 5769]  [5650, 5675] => 1.03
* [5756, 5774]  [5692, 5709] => 1.08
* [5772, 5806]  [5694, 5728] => 1.05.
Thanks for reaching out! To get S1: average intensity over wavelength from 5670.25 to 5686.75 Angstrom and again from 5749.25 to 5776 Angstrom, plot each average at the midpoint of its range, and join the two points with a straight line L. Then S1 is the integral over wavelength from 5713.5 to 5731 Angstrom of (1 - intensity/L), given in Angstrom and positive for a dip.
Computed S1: 0.95 Angstrom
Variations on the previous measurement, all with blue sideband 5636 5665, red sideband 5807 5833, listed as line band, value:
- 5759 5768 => -0.13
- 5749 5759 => 0.05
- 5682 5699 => -0.05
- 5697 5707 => 0.53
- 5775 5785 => 0.19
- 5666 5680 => -0.74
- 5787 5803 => 0.24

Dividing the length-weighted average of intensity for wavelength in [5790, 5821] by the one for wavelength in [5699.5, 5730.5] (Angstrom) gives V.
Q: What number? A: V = 1.05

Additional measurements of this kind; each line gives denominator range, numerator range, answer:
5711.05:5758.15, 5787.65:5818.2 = 1.02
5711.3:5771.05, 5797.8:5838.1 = 1.04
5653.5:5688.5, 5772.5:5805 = 1.01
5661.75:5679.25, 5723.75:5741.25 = 0.95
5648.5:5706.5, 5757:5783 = 1.02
